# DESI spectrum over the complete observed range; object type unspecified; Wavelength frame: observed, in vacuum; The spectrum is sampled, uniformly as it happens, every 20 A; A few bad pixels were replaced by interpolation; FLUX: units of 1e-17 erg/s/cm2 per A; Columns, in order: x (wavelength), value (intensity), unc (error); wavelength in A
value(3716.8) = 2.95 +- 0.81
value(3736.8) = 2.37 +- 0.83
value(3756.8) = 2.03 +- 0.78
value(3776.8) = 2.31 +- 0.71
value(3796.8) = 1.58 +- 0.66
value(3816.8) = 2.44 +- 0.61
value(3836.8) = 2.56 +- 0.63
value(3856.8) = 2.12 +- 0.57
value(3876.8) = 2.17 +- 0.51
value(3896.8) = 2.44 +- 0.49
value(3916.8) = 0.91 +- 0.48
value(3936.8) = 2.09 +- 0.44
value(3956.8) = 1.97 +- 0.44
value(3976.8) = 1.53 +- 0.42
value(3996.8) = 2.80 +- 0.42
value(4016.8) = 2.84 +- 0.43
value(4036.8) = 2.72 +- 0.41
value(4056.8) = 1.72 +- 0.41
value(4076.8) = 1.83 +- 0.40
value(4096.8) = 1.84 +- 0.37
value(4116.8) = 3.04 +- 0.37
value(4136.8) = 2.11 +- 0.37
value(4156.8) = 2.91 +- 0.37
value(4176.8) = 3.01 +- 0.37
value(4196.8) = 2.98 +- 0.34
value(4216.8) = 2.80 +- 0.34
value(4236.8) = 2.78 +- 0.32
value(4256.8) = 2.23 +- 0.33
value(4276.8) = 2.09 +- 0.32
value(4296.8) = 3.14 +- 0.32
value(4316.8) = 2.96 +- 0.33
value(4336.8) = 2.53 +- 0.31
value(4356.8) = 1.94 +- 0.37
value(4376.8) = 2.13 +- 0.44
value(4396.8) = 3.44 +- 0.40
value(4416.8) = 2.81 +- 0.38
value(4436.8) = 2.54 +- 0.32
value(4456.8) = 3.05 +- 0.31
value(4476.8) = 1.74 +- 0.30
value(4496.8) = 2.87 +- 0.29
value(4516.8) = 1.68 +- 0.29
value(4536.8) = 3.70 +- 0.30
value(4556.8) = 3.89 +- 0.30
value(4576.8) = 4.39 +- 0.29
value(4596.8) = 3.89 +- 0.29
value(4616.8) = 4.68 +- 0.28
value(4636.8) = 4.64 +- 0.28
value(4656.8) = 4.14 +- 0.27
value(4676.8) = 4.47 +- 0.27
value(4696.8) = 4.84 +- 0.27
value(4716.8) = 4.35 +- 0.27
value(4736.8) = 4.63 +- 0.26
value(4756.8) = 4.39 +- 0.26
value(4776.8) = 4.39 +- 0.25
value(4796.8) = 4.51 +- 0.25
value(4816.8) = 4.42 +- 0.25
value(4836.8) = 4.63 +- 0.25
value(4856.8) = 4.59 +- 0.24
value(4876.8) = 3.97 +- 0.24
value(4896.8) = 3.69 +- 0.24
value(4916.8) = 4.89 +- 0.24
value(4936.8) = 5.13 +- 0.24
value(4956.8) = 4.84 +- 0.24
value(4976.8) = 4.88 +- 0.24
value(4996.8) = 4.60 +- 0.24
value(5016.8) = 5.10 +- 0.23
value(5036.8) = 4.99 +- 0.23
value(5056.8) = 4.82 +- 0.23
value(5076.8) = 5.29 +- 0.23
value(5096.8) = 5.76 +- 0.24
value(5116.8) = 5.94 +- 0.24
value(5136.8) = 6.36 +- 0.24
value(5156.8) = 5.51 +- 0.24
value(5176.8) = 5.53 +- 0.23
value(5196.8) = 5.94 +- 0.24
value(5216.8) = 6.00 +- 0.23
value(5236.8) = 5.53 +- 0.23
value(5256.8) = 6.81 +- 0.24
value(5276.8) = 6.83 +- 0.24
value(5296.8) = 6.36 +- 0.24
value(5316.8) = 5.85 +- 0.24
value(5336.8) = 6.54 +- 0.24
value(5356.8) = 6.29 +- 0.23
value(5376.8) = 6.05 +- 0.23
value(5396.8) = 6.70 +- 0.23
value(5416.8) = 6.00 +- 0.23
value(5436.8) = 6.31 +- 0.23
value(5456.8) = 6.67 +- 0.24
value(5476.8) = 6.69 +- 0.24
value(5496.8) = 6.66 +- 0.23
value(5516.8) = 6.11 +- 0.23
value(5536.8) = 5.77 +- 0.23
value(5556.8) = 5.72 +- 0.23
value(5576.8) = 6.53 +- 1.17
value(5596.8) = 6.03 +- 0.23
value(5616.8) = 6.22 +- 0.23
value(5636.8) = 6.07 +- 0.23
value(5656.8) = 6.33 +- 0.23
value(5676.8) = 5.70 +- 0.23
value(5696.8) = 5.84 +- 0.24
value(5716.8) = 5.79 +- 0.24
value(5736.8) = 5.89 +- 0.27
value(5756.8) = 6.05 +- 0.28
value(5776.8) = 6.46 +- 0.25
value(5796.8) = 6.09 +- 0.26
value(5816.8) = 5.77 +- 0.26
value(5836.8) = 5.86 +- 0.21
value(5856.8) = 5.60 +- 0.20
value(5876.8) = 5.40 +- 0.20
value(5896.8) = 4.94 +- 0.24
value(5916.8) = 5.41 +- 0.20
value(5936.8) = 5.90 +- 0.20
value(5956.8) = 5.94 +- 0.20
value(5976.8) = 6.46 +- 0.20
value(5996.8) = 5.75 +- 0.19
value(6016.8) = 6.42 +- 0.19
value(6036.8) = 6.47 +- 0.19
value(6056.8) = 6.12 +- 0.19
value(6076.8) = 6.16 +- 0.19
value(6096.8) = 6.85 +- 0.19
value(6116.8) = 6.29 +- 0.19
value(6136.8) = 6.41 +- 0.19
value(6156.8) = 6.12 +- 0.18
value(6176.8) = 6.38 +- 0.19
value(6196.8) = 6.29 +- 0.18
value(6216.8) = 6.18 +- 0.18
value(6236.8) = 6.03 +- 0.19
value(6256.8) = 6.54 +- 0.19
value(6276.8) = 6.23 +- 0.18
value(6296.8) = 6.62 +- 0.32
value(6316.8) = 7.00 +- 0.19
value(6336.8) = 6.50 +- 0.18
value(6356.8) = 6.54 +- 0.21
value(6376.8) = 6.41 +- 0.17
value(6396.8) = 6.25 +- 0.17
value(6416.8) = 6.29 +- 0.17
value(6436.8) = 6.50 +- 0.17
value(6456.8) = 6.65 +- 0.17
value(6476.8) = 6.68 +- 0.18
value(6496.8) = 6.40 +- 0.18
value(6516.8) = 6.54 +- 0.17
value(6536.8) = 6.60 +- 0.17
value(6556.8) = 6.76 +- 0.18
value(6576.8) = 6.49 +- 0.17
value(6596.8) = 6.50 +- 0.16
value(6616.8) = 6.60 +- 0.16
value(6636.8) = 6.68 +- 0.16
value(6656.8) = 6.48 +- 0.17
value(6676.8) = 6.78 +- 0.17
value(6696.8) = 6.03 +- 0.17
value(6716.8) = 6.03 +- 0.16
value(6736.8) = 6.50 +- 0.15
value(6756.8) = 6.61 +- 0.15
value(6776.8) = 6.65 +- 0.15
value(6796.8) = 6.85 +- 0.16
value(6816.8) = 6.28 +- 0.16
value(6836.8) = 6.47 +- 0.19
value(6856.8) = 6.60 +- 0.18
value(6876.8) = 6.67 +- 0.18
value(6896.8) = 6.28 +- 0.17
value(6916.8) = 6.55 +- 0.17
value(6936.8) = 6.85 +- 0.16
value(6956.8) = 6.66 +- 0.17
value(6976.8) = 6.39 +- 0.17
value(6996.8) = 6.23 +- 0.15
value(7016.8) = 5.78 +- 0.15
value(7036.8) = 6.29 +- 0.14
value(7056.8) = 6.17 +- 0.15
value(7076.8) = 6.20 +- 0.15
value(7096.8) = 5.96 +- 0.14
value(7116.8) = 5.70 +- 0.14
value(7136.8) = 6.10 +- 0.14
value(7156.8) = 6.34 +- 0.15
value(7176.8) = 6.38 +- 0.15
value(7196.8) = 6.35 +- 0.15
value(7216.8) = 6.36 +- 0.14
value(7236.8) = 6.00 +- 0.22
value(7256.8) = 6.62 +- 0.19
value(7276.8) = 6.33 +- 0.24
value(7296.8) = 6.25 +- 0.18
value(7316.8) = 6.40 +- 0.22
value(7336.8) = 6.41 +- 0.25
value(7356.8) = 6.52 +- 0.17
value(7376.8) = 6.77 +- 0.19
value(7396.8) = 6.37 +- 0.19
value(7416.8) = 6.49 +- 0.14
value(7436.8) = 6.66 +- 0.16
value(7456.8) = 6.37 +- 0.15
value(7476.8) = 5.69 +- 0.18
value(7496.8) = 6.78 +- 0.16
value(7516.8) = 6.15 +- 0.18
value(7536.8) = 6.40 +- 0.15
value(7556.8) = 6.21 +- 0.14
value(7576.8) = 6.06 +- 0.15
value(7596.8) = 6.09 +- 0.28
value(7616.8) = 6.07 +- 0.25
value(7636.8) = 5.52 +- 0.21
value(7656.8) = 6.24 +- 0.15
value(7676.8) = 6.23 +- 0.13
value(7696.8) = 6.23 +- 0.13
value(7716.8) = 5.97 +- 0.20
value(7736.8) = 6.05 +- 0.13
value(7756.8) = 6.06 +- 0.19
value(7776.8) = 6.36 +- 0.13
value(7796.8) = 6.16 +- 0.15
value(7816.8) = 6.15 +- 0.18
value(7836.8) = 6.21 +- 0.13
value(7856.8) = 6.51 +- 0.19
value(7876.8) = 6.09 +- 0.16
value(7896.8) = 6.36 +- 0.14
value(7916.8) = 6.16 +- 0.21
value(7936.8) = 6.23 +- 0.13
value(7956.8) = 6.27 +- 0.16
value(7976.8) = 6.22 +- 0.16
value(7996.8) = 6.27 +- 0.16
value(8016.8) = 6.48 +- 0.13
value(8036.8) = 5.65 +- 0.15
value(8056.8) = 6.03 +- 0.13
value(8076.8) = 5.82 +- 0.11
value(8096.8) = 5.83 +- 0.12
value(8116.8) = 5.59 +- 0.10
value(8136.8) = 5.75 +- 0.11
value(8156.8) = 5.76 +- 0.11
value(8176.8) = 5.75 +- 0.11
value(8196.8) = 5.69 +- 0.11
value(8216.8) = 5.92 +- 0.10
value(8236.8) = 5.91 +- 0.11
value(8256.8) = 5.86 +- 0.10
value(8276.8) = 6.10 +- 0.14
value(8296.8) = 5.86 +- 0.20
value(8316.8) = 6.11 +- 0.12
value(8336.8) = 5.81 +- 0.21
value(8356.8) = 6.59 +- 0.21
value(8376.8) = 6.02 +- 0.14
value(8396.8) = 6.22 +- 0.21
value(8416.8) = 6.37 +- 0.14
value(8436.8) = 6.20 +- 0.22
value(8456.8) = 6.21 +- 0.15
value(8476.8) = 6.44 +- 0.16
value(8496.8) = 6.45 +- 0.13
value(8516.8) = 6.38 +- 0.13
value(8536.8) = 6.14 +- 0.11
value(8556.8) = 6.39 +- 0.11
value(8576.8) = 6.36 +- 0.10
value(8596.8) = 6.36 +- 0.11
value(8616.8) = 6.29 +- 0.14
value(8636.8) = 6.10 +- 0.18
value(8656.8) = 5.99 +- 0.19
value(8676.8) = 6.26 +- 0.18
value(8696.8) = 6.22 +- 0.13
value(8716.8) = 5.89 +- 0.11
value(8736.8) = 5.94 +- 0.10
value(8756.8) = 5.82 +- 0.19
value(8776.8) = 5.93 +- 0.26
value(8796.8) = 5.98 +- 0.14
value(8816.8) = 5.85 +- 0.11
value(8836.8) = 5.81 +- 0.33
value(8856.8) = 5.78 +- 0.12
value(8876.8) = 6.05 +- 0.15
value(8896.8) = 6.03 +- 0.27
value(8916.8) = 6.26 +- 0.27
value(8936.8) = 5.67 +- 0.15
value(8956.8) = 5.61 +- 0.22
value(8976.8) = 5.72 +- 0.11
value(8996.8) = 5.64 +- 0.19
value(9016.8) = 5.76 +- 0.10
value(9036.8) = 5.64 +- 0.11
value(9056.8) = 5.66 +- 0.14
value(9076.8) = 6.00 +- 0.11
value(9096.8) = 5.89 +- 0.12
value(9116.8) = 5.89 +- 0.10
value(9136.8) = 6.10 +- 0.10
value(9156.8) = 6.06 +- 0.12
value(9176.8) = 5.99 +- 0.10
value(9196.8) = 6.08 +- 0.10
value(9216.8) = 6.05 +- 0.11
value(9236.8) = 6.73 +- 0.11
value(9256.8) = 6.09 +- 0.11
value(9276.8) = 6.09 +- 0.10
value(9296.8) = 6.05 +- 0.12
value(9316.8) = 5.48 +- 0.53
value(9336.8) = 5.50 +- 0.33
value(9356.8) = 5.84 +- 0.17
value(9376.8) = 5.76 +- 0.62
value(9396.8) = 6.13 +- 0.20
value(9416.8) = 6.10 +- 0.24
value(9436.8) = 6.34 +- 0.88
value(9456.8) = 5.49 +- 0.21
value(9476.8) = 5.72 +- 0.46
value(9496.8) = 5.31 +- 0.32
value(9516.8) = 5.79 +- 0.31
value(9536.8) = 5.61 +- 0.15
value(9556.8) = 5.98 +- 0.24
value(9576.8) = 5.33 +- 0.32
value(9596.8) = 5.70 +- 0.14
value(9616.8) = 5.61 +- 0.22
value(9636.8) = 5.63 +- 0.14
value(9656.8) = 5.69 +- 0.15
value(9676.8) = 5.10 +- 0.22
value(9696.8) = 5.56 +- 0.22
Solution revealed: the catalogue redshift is 0.14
